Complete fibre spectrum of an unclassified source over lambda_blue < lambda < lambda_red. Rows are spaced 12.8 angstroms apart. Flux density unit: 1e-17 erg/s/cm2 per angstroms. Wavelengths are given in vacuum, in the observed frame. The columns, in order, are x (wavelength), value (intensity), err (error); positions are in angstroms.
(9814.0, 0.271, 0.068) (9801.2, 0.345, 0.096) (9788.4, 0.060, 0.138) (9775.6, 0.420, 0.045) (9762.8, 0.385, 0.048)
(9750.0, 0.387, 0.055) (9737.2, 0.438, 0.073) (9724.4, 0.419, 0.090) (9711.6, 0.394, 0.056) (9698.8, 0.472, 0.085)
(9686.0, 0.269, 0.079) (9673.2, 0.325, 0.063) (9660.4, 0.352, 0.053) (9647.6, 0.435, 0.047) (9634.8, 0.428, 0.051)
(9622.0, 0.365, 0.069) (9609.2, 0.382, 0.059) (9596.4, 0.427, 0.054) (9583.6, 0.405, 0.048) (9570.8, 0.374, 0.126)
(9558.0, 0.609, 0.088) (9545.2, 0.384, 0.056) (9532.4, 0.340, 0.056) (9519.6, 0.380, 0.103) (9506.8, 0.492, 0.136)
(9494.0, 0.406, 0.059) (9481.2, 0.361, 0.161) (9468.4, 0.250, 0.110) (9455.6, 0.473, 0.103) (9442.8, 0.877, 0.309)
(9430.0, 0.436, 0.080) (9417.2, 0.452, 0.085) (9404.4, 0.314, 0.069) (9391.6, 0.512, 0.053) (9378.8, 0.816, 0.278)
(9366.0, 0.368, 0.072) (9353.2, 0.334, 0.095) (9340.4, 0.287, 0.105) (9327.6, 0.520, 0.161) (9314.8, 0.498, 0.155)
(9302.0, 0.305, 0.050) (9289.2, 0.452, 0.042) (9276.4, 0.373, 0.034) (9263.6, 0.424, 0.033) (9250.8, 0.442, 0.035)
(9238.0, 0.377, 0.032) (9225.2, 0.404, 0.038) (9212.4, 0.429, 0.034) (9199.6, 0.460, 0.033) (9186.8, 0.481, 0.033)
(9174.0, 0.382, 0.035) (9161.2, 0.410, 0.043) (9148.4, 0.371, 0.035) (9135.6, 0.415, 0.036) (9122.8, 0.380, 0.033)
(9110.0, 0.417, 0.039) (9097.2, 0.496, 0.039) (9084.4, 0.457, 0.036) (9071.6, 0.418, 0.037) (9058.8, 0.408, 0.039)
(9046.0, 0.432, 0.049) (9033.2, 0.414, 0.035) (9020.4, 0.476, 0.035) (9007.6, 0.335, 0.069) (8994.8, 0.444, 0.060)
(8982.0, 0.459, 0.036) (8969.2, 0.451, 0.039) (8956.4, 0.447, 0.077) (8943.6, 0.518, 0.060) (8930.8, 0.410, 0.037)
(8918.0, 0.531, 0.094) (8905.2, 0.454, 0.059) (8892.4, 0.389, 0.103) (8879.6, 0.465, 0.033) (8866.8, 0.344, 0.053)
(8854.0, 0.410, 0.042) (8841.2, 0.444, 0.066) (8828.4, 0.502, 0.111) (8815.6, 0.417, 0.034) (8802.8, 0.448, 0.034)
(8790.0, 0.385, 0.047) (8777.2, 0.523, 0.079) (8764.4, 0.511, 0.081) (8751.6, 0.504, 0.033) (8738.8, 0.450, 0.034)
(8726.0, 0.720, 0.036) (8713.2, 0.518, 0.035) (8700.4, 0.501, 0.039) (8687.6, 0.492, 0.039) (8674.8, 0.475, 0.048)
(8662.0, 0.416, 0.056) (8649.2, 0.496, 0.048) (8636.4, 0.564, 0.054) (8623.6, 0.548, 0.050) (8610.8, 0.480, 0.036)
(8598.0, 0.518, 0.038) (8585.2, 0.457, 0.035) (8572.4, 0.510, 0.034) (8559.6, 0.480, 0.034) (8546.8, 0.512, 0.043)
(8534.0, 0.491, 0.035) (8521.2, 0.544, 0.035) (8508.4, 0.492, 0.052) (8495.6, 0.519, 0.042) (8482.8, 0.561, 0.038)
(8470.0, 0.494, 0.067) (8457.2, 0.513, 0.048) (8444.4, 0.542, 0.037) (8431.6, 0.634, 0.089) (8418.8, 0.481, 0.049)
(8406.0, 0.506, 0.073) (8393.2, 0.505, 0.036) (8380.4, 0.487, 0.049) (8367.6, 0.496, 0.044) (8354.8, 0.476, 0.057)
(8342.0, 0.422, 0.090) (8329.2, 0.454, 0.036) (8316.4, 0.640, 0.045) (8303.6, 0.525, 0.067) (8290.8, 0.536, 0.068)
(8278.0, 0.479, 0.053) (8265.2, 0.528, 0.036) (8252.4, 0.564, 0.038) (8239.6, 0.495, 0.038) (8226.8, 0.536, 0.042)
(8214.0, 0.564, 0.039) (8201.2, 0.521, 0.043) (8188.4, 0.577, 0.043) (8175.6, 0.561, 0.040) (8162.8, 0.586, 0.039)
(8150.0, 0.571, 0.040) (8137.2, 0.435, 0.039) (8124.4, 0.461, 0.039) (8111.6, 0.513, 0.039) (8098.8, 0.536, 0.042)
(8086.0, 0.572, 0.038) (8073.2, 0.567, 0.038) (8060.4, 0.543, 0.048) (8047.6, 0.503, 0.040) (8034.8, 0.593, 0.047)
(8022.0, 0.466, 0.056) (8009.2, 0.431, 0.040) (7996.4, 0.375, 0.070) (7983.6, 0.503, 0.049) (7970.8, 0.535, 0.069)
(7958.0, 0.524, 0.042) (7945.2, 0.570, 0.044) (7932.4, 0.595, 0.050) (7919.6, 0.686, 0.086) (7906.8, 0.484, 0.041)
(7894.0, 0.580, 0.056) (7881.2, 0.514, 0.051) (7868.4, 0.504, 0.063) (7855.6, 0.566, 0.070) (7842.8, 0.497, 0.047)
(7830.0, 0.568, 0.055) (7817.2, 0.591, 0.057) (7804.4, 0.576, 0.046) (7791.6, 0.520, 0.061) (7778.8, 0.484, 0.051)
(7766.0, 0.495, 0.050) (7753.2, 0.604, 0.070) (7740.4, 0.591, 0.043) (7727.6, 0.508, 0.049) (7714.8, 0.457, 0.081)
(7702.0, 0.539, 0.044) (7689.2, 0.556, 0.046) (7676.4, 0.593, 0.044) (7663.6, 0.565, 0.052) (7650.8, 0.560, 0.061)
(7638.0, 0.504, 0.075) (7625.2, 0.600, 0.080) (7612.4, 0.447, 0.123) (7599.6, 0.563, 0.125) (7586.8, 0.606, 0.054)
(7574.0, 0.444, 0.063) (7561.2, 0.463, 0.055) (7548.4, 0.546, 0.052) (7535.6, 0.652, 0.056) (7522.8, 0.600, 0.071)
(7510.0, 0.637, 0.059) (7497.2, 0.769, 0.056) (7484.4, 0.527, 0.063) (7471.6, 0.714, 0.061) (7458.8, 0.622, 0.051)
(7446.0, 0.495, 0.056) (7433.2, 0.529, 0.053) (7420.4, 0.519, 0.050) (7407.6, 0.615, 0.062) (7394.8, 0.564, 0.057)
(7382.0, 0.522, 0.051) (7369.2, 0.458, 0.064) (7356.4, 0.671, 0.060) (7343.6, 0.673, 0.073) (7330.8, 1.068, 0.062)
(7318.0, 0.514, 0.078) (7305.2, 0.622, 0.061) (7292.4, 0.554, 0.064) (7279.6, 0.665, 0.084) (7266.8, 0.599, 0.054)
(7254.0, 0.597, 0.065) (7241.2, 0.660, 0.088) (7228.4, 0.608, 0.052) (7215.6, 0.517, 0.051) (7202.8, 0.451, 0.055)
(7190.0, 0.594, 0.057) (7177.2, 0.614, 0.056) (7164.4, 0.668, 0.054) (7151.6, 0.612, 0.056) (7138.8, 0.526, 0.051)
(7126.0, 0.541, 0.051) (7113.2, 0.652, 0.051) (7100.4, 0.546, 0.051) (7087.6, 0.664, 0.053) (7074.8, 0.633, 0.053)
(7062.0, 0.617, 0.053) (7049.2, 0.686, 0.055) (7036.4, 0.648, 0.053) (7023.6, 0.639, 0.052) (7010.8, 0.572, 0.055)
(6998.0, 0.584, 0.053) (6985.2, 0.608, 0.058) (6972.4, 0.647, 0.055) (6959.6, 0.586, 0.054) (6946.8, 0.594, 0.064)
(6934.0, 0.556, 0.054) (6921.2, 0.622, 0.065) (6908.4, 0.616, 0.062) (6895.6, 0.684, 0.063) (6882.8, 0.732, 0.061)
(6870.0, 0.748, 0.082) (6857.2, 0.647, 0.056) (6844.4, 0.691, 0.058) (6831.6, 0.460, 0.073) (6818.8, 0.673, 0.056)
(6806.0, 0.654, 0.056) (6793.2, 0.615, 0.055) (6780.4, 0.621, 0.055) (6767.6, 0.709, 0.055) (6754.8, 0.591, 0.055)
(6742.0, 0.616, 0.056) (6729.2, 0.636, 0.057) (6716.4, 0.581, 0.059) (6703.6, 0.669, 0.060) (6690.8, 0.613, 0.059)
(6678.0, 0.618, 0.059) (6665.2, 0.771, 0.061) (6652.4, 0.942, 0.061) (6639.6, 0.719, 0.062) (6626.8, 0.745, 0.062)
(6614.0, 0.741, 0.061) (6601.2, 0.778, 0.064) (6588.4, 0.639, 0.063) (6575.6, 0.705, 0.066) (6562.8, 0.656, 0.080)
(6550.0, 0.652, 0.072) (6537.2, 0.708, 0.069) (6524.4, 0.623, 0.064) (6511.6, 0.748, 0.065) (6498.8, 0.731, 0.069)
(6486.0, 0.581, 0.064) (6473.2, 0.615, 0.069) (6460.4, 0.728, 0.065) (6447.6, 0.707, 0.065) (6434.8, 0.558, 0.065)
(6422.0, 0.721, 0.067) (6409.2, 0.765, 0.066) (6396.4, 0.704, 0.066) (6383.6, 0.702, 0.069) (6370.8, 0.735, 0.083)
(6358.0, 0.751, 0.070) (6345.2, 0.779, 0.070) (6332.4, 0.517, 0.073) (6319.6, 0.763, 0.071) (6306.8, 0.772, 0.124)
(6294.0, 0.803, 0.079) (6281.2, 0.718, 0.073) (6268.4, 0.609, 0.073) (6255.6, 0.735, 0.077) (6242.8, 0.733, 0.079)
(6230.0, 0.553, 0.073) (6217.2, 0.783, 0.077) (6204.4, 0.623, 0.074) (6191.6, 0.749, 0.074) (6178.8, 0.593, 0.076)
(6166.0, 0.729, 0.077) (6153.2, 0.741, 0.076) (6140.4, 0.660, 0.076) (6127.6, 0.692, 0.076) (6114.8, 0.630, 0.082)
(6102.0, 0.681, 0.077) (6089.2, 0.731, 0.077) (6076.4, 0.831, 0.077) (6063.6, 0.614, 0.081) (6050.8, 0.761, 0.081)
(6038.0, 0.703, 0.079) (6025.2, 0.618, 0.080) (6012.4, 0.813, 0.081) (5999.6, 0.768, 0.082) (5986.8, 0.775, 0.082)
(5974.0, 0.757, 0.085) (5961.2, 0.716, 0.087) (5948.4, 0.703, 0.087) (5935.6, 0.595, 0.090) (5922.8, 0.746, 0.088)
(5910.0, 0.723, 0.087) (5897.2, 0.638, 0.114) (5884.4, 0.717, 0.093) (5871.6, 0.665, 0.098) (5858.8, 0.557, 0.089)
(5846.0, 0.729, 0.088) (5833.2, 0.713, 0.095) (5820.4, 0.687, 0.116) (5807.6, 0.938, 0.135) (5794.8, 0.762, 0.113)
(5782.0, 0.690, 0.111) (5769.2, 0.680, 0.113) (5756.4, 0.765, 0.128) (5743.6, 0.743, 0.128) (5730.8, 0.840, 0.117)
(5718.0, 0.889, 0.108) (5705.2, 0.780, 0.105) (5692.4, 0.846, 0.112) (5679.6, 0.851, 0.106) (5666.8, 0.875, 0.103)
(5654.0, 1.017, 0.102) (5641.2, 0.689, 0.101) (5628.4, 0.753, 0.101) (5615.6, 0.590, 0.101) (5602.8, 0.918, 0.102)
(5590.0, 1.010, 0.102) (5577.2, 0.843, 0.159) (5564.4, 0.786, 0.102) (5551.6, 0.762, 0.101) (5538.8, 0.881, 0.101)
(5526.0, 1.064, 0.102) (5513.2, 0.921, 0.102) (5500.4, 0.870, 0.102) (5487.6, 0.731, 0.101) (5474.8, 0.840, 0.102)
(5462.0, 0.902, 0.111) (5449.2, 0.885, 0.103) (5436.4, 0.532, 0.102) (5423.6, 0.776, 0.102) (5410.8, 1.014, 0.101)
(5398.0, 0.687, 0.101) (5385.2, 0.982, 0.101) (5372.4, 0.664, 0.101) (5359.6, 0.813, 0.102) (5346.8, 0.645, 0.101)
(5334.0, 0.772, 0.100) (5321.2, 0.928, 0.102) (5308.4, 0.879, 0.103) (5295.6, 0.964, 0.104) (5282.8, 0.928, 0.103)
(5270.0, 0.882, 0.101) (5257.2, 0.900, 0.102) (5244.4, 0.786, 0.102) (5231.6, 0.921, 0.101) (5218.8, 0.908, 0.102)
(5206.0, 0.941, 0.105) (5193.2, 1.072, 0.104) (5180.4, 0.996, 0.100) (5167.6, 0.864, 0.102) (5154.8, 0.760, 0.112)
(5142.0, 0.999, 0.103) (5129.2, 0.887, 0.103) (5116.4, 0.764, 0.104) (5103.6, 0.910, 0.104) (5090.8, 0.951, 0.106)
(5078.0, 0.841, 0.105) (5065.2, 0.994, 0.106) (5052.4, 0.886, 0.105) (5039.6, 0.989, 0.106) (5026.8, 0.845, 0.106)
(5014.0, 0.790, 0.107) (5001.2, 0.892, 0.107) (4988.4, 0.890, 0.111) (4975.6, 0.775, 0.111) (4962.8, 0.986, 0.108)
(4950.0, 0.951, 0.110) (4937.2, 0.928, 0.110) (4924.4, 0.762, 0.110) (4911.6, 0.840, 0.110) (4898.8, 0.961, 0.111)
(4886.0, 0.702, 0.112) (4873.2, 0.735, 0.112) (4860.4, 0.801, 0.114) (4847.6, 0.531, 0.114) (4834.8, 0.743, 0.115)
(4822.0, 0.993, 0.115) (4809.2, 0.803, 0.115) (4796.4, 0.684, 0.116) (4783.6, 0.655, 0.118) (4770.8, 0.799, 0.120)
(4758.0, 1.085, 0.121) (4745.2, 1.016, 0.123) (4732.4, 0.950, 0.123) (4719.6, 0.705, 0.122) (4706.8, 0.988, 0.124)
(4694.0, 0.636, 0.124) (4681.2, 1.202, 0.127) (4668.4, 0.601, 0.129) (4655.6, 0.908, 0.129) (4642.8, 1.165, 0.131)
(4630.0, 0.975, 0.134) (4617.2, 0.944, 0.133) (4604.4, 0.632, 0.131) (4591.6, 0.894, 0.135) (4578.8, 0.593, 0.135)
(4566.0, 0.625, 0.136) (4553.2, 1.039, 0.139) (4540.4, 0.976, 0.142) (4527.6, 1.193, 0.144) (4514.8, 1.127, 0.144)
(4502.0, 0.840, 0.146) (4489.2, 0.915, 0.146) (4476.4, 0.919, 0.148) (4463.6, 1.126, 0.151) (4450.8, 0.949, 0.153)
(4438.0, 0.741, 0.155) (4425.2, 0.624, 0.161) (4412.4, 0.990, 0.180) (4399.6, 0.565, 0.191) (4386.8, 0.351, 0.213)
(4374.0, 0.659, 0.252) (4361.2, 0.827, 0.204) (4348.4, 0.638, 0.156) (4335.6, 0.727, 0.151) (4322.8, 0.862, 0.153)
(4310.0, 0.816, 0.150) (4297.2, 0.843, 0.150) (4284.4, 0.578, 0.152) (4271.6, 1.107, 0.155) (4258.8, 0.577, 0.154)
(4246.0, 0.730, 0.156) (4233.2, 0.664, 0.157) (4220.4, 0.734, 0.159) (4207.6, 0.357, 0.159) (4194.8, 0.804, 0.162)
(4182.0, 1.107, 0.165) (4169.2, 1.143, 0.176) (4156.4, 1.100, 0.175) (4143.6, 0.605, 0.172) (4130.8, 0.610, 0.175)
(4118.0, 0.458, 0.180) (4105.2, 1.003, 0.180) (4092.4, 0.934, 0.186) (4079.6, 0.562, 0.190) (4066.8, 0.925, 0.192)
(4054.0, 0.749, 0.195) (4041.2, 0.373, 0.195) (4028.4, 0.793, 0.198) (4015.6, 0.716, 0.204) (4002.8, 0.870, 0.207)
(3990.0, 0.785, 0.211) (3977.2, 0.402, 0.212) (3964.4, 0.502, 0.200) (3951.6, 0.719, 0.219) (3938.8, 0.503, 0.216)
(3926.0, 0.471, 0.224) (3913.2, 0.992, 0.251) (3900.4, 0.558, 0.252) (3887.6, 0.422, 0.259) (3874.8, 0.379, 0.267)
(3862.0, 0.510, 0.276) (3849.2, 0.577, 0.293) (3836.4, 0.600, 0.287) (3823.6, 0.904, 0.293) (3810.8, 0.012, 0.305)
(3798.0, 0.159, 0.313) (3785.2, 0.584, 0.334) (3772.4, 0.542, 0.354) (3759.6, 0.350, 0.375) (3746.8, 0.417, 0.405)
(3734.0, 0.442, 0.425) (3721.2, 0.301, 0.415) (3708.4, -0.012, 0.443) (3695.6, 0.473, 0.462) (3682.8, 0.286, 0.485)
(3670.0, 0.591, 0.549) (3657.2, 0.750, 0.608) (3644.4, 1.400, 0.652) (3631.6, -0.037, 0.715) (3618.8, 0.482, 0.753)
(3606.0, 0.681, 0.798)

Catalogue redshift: 0.12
